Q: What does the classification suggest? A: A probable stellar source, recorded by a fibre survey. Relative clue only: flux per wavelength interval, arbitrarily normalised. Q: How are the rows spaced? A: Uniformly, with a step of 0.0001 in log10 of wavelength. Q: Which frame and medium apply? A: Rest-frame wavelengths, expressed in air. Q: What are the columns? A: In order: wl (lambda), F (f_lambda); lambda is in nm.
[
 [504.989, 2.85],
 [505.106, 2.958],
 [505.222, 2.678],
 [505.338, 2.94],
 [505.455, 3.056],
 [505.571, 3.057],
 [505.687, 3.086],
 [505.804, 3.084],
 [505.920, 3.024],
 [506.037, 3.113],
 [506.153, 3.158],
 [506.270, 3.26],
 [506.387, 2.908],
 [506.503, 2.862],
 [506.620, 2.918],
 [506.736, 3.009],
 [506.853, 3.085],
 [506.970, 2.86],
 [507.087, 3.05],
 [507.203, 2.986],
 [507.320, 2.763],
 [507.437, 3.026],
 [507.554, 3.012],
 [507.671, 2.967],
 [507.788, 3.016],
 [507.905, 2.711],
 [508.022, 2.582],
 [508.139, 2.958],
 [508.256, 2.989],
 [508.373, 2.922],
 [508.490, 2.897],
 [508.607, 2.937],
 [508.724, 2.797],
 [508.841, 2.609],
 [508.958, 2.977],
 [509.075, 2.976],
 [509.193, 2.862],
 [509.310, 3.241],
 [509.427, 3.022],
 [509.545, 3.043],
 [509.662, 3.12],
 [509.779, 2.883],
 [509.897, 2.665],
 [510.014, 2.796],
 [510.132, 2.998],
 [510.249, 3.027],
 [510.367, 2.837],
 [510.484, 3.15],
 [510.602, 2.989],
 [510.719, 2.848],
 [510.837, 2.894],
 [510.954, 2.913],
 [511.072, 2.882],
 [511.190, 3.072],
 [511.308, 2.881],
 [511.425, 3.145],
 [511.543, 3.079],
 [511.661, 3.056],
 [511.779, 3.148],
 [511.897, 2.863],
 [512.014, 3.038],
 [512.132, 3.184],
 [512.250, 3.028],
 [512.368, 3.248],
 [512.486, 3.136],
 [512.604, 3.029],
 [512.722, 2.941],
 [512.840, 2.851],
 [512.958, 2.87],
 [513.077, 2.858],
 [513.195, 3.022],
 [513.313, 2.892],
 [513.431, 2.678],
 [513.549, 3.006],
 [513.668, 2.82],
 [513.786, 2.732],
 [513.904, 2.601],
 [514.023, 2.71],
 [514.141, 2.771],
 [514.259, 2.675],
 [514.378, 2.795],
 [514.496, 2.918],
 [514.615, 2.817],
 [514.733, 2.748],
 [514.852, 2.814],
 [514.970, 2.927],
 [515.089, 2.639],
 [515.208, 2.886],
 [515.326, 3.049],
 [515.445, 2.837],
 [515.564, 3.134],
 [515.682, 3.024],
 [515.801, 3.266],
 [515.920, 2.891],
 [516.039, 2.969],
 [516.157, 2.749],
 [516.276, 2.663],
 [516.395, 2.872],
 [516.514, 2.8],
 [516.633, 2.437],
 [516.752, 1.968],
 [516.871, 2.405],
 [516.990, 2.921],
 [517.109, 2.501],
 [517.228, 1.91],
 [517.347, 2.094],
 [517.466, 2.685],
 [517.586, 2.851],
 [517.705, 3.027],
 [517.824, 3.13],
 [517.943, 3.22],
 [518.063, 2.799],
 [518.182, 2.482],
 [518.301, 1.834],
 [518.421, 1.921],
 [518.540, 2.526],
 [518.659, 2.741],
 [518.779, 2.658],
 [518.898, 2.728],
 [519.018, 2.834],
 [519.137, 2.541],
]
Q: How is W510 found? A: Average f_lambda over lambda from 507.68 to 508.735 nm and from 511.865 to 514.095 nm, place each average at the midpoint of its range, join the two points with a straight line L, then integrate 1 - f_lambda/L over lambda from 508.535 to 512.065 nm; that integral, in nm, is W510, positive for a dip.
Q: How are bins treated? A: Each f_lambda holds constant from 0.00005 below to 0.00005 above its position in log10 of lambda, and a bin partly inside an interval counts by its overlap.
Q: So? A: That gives -0.075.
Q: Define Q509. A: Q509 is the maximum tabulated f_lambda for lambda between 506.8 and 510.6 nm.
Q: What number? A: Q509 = 3.241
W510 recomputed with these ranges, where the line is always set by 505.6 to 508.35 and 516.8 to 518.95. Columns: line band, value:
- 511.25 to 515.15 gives -0.22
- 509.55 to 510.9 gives -0.04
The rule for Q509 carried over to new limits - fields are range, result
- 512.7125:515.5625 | 3.049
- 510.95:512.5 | 3.248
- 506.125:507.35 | 3.26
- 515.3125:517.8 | 3.266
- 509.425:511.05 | 3.15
